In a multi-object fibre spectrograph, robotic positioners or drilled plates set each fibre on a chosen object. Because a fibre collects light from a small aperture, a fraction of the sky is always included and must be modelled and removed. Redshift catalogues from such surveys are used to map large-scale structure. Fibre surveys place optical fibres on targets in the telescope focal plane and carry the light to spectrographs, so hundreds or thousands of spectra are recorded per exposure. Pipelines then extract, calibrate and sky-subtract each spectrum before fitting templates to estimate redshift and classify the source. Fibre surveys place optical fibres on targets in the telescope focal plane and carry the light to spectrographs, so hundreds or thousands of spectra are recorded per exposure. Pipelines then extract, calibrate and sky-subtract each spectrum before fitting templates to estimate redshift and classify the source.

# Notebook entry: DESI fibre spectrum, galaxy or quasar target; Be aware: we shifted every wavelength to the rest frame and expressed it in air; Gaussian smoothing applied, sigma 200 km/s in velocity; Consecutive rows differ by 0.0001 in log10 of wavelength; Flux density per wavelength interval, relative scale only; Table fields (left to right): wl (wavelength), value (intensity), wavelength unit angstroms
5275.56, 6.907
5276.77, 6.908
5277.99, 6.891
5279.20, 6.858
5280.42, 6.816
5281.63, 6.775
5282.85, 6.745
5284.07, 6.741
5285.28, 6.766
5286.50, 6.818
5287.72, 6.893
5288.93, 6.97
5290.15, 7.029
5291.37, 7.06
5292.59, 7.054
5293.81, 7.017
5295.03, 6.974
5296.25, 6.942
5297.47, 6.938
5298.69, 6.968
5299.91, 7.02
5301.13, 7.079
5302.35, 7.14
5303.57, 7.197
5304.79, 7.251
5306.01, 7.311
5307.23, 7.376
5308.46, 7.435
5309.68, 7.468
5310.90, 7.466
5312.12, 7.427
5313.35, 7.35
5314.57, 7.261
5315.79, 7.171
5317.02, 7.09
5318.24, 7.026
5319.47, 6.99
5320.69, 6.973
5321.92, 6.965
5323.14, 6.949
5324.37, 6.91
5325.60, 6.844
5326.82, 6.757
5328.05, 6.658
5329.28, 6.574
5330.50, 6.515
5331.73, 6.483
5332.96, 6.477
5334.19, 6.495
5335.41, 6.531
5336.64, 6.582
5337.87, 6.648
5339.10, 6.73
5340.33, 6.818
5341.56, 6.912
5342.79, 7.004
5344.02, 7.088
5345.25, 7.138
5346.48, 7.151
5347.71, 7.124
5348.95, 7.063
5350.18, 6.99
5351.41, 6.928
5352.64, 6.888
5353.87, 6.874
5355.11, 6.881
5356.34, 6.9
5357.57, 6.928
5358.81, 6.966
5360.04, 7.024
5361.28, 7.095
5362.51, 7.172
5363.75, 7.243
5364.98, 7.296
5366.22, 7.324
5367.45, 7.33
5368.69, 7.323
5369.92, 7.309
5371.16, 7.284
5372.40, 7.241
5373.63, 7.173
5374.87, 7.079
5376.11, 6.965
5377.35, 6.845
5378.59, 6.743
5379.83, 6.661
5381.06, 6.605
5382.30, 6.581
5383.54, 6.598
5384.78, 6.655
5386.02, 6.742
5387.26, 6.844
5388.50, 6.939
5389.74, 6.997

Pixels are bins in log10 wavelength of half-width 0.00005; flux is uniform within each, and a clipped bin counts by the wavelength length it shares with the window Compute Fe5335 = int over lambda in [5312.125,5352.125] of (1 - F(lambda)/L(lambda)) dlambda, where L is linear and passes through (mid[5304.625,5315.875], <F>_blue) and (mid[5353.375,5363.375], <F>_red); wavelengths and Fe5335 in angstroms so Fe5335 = 1.7 angstroms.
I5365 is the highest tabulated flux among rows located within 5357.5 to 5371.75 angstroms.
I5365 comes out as 7.33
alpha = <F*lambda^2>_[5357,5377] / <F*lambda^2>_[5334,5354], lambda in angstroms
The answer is 1.0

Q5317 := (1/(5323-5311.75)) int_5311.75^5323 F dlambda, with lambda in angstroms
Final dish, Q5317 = 7.12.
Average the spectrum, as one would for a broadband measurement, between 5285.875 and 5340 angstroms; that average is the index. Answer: 6.97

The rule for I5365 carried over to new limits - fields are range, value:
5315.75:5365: 7.296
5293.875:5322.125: 7.468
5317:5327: 7.09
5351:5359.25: 6.966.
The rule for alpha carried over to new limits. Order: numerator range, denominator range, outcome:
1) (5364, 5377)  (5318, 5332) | 1.08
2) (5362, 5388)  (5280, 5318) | 1.02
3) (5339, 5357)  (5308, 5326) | 0.99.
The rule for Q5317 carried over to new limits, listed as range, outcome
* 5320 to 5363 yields 6.86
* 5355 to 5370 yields 7.14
